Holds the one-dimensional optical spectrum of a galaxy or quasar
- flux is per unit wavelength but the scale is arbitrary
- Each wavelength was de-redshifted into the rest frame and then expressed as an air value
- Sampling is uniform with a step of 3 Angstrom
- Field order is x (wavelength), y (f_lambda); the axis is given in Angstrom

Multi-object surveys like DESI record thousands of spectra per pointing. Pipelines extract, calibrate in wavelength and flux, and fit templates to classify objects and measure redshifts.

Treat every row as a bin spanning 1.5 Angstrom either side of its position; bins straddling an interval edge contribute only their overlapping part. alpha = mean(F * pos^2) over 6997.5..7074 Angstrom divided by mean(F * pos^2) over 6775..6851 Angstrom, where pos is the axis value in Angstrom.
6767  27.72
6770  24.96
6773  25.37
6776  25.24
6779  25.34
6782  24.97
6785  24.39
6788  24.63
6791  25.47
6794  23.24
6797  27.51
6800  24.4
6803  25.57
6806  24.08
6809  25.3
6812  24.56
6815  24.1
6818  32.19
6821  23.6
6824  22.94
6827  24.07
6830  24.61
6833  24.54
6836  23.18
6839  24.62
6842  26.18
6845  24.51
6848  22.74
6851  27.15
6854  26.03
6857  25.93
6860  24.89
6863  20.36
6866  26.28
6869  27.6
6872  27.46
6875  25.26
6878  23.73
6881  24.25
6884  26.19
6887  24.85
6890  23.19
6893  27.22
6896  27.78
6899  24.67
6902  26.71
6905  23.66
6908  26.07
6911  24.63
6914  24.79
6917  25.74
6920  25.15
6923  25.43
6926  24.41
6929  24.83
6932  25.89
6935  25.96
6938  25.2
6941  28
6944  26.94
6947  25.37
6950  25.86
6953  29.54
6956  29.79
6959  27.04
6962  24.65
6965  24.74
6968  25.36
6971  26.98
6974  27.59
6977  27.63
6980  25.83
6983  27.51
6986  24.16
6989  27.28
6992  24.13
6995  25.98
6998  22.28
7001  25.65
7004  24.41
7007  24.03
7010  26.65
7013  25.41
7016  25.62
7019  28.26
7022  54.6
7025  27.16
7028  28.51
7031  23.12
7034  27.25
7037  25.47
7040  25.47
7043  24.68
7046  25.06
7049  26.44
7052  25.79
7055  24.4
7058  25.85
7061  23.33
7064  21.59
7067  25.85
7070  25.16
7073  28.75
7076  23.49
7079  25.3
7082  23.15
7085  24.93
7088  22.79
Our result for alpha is 1.1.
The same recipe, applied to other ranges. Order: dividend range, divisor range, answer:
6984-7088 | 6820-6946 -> 1.08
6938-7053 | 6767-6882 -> 1.12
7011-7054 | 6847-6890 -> 1.17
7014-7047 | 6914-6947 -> 1.15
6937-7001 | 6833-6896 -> 1.08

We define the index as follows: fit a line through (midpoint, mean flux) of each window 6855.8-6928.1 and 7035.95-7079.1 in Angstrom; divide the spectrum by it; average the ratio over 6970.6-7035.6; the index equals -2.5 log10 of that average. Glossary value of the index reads -0.09 mag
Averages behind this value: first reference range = 25.3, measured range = 27.3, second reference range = 25.1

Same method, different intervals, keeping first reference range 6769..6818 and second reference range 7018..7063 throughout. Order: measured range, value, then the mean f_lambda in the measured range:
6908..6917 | 0.052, 25.1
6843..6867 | 0.045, 24.7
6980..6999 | 0.073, 25.3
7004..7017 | 0.083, 25.3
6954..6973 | 0.013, 26.5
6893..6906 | 0.011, 26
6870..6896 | 0.025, 25.5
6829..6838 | 0.064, 24.1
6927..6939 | 0.047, 25.4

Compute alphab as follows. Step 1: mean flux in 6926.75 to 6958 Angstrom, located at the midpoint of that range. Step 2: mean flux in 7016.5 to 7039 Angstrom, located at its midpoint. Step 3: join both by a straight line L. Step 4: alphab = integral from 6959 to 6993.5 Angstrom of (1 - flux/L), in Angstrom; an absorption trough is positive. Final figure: 2.5 Angstrom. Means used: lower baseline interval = 26.7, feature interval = 26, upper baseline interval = 30.3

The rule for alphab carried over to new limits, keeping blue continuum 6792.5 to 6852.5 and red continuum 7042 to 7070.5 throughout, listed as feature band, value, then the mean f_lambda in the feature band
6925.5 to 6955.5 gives -1.8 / 26.4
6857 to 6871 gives 0.0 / 25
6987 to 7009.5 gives 0.0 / 24.9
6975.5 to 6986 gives -0.7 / 26.6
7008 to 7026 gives -4.6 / 31.2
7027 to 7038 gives -0.5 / 26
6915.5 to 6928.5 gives -0.1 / 25.2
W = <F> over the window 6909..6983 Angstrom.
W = 26.2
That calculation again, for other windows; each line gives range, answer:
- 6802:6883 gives 25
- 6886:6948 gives 25.6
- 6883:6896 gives 25.6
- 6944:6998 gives 26.3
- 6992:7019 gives 25.1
